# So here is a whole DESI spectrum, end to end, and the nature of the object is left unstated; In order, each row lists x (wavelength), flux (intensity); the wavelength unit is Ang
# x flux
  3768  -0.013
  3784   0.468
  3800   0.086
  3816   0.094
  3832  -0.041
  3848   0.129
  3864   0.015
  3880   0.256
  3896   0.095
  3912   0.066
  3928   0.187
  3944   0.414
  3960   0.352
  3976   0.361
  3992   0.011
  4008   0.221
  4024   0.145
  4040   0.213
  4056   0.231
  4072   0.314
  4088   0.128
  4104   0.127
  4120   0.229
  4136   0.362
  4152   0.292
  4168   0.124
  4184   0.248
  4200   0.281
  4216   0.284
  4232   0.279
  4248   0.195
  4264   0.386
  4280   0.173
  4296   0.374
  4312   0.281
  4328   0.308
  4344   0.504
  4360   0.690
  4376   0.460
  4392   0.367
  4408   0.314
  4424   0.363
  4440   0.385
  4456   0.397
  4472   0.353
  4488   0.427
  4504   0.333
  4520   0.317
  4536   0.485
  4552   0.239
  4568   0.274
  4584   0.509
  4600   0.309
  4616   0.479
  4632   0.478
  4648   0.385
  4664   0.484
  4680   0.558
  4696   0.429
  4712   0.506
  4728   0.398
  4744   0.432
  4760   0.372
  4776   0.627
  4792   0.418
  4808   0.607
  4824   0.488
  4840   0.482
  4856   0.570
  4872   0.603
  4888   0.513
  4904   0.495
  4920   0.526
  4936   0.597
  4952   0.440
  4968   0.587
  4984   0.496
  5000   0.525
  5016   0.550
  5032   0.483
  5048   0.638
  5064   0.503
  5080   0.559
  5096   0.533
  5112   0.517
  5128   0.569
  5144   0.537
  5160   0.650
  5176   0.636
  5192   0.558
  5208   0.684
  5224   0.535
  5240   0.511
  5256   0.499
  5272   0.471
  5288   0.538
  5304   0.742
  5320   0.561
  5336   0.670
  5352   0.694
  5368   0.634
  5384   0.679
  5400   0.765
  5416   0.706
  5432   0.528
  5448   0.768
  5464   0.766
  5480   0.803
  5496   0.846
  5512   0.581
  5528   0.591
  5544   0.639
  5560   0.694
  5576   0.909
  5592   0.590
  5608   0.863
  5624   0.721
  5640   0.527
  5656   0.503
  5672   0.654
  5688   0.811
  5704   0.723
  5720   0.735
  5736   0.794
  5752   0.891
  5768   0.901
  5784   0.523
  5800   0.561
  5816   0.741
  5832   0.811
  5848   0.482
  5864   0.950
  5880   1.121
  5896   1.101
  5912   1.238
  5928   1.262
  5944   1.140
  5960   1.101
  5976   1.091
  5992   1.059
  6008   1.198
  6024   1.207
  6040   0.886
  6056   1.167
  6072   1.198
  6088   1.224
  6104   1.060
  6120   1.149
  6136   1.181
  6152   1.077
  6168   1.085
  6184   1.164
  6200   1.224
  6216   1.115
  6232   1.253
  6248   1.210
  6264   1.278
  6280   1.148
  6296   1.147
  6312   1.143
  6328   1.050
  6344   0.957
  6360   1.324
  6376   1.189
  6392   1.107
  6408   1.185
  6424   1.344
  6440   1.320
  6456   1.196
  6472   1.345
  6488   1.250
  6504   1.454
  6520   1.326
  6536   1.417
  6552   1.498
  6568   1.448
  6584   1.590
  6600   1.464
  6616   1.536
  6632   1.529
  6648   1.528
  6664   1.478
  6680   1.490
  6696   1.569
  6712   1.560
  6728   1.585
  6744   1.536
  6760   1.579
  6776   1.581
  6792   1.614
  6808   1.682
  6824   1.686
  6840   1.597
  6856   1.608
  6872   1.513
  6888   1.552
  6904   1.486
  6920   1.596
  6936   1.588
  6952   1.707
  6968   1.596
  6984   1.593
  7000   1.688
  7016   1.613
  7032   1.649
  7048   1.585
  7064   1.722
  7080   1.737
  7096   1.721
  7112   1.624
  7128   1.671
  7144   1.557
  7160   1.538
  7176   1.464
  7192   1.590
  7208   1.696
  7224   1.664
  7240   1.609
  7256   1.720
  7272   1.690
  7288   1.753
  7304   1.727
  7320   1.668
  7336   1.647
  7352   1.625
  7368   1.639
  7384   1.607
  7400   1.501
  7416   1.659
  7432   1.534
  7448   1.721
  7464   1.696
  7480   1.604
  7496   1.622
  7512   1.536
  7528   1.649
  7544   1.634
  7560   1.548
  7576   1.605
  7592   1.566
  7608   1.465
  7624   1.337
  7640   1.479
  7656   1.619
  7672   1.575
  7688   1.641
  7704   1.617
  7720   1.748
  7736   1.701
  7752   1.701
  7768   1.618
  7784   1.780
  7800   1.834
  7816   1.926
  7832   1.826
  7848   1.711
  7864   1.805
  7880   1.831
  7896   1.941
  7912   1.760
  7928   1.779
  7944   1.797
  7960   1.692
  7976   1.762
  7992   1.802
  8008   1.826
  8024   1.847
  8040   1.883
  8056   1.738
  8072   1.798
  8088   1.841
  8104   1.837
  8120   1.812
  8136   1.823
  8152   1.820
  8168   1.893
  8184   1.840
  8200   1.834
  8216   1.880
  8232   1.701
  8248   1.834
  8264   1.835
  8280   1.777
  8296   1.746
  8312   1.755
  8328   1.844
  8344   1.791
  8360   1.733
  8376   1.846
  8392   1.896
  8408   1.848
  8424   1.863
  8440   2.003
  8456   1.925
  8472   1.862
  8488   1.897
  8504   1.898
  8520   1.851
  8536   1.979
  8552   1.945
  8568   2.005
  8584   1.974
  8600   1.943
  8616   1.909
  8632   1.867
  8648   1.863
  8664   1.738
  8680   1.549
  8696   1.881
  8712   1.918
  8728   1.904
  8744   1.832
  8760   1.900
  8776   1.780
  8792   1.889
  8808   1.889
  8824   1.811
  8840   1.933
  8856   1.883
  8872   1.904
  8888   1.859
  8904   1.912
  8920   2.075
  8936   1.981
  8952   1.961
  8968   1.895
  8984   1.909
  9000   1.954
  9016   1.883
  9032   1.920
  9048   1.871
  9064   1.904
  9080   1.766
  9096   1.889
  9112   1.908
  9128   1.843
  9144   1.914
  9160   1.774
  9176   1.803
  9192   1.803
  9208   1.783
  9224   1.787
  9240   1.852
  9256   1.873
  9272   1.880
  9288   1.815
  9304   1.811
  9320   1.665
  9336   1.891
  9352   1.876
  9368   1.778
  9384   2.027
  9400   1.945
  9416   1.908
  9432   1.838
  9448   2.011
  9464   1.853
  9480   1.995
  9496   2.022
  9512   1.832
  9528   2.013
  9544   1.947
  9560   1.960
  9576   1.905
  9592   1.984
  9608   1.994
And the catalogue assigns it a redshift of 0.473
